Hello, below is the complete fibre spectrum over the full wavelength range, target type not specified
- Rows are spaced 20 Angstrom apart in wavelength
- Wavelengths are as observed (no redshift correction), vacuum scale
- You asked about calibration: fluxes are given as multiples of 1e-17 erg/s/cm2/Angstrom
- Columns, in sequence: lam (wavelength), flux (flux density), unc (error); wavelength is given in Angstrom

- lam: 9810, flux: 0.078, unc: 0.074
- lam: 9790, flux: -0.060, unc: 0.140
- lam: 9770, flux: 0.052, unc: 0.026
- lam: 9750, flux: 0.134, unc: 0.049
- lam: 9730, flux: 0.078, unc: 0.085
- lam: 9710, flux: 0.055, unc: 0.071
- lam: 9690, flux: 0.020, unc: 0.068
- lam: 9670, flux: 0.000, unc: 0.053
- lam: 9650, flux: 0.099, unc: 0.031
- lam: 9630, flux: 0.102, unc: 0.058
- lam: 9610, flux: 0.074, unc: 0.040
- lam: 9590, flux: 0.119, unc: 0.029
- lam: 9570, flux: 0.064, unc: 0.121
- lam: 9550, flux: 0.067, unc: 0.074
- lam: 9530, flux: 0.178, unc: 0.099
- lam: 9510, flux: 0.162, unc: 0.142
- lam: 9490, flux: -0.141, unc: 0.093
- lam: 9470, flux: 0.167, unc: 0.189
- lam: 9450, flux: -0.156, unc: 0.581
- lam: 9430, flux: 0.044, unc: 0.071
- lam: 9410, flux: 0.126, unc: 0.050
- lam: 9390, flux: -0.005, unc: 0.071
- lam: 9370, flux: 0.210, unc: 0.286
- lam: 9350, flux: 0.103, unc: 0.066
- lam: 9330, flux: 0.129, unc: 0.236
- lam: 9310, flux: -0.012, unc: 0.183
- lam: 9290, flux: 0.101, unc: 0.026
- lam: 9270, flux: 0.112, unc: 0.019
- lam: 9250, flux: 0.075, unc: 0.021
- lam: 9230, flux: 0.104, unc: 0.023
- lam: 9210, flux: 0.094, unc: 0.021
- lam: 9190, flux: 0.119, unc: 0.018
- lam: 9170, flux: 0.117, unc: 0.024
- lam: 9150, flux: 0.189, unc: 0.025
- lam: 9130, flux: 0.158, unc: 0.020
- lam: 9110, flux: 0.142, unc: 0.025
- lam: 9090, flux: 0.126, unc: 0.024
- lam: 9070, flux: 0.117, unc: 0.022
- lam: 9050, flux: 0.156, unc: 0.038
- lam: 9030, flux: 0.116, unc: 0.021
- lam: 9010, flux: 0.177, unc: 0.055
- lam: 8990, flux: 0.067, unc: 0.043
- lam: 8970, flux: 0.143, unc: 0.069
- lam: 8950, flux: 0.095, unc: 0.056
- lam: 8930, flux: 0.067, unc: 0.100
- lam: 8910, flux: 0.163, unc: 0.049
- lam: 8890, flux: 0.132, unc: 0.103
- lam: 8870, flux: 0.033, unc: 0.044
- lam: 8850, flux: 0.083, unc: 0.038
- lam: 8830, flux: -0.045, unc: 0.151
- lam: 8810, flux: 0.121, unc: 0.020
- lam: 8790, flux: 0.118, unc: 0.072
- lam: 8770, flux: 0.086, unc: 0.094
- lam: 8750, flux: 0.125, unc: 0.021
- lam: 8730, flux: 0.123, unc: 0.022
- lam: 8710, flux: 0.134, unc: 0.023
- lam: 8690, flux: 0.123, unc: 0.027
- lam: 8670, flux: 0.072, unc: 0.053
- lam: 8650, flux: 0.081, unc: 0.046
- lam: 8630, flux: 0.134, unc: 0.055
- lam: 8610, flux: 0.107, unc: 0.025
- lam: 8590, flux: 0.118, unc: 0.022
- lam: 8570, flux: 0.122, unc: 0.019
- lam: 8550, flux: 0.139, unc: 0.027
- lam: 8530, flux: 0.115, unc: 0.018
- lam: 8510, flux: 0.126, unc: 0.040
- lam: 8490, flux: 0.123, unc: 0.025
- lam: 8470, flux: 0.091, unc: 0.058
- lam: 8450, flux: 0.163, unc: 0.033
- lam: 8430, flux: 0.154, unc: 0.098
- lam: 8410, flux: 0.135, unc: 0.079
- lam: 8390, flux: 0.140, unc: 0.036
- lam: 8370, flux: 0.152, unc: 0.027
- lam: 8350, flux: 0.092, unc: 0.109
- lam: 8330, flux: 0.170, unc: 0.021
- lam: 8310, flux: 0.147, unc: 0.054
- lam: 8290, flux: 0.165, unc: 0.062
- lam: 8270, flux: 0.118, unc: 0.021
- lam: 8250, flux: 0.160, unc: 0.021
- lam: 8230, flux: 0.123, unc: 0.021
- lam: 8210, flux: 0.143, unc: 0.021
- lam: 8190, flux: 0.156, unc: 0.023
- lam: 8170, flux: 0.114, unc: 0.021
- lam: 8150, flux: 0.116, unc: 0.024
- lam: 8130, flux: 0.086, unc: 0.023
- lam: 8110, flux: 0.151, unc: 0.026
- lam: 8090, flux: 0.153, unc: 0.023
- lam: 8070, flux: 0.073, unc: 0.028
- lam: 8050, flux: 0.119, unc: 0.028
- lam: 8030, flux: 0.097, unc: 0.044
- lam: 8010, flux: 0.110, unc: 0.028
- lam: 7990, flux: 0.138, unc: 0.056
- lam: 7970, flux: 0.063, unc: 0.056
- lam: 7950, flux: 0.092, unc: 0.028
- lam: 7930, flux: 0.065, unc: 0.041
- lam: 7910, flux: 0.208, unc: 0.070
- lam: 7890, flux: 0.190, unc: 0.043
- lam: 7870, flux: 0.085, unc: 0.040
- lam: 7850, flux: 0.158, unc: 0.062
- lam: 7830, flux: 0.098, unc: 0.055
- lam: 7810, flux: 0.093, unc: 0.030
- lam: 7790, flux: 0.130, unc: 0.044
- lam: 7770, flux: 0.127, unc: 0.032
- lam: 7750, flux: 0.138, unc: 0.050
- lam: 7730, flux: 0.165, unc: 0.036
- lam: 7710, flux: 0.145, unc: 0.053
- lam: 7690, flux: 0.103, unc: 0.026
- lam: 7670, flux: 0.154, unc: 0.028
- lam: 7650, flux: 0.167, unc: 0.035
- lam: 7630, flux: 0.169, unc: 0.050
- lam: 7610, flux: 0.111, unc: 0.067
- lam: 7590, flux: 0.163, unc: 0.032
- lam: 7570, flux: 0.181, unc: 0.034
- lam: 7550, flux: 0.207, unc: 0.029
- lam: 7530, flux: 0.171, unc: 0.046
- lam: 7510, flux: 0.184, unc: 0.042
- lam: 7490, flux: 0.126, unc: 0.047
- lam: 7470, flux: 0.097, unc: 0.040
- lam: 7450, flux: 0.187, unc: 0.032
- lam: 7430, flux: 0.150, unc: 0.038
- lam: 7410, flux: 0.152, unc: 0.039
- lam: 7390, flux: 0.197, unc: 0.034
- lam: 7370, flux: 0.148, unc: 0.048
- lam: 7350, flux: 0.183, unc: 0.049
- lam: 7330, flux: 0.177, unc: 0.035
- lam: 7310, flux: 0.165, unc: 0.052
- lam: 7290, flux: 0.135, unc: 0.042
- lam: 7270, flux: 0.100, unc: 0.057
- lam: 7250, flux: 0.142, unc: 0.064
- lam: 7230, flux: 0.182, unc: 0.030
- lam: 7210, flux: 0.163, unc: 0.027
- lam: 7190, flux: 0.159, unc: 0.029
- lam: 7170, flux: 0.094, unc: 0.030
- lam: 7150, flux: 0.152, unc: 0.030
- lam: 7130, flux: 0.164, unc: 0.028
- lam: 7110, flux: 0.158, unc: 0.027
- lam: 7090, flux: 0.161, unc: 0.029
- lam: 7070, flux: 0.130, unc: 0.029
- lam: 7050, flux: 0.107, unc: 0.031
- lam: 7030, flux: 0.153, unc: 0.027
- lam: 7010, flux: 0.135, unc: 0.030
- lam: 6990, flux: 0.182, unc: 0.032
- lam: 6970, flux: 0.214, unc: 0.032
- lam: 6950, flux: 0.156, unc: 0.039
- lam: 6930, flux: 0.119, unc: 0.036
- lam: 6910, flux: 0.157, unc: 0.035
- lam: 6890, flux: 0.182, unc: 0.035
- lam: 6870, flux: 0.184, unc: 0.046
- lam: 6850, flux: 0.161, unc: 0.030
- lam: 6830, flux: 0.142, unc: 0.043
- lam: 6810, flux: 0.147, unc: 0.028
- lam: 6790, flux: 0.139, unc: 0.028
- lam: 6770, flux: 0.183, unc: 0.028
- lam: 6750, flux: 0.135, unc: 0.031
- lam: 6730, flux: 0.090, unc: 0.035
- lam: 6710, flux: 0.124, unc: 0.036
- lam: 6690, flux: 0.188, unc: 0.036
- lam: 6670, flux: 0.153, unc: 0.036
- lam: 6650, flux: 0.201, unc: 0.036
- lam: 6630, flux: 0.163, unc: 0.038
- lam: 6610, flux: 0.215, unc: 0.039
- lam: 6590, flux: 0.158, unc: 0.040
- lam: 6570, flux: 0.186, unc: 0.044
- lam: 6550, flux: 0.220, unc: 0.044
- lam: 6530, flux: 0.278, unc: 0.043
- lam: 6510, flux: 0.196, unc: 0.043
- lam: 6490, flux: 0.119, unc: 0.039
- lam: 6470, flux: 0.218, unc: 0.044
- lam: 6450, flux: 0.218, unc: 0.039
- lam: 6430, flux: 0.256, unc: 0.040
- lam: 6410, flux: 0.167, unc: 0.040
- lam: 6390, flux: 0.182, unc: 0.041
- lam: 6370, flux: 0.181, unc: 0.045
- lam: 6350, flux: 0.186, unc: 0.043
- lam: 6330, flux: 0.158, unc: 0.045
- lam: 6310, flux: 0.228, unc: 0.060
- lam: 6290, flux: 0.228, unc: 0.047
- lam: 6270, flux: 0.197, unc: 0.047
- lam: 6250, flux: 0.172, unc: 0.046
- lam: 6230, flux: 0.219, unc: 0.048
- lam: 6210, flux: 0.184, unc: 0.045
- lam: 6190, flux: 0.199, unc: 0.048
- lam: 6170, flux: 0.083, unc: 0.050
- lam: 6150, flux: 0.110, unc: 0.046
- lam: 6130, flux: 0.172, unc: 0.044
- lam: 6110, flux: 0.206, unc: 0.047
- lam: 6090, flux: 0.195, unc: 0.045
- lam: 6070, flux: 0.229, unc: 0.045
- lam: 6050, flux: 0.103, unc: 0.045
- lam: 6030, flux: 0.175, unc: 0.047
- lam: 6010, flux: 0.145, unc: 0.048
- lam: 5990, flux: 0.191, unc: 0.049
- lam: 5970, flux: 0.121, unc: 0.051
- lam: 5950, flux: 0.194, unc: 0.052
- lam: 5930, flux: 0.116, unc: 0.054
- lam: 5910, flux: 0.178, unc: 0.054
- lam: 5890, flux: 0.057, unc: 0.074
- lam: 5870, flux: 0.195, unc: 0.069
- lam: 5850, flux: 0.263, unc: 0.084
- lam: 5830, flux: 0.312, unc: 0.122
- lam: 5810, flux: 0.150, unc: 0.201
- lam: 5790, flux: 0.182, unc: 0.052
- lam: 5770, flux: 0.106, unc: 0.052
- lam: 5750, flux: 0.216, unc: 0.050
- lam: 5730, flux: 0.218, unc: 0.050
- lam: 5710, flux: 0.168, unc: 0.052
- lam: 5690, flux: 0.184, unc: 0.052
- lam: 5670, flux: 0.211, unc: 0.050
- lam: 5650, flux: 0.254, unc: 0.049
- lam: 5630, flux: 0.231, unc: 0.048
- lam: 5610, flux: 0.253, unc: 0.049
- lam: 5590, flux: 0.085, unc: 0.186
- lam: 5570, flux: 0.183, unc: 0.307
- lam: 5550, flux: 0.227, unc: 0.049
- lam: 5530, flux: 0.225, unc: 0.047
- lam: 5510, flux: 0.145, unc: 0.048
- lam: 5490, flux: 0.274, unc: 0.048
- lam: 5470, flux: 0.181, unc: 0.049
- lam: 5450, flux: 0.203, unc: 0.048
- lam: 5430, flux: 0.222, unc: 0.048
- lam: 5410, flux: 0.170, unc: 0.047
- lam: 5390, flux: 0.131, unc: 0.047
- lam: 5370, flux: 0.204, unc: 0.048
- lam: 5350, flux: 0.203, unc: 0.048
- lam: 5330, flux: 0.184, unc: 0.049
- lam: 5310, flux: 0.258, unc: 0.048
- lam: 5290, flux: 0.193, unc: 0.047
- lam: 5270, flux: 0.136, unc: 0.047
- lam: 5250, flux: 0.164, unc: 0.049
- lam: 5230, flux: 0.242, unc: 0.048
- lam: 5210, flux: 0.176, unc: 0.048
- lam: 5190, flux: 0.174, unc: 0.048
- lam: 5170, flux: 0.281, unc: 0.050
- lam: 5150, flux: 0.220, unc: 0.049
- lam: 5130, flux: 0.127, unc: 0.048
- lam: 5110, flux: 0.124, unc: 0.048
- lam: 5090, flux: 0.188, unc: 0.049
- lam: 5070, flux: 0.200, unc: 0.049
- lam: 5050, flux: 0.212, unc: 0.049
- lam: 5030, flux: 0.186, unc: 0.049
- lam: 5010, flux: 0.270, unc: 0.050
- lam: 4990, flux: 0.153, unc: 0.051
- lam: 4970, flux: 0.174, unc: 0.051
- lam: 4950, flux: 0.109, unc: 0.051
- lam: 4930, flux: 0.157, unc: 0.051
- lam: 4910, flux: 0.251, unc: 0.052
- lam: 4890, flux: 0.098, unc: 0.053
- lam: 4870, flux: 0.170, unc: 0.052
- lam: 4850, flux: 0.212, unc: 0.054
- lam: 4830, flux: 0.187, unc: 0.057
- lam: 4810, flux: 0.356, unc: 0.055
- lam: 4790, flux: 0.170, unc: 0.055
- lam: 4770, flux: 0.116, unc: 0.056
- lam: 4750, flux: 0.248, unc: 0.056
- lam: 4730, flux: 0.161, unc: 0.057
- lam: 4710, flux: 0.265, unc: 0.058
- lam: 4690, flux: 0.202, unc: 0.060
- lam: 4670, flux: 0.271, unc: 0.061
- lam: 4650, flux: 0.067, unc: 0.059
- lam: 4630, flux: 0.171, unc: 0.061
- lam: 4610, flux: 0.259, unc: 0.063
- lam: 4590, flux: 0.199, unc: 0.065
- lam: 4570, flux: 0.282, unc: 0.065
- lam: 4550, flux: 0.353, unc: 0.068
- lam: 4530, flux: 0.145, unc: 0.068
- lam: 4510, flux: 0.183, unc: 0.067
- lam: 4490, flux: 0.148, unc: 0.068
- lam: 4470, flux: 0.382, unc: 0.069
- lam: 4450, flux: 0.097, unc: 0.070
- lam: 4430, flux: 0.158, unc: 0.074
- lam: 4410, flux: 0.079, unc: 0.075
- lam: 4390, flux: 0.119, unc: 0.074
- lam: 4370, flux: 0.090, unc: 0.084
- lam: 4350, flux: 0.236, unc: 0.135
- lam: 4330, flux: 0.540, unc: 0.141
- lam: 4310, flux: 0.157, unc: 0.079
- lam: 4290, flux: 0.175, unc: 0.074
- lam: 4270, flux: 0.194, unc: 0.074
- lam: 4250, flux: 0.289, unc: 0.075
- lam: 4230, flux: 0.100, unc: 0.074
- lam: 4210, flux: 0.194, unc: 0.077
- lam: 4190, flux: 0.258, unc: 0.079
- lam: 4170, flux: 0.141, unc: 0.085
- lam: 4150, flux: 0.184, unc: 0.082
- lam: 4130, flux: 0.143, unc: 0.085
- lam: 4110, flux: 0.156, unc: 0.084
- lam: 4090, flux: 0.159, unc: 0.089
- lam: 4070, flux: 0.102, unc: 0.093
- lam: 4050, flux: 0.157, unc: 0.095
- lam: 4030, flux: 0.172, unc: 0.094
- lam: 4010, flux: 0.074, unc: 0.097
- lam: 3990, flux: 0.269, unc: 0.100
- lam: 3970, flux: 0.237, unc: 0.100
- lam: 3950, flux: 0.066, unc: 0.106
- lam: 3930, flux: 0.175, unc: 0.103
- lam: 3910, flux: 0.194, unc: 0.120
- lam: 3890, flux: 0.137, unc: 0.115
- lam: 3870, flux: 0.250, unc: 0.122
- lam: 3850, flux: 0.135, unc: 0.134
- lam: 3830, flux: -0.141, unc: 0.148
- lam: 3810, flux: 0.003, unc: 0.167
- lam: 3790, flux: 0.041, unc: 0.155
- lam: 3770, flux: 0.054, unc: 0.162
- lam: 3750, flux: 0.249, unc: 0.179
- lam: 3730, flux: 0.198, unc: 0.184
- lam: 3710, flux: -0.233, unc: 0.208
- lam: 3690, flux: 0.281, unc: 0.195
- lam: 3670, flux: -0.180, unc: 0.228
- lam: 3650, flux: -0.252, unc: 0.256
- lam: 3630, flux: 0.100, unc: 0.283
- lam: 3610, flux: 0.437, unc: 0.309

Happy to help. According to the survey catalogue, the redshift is 0.121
